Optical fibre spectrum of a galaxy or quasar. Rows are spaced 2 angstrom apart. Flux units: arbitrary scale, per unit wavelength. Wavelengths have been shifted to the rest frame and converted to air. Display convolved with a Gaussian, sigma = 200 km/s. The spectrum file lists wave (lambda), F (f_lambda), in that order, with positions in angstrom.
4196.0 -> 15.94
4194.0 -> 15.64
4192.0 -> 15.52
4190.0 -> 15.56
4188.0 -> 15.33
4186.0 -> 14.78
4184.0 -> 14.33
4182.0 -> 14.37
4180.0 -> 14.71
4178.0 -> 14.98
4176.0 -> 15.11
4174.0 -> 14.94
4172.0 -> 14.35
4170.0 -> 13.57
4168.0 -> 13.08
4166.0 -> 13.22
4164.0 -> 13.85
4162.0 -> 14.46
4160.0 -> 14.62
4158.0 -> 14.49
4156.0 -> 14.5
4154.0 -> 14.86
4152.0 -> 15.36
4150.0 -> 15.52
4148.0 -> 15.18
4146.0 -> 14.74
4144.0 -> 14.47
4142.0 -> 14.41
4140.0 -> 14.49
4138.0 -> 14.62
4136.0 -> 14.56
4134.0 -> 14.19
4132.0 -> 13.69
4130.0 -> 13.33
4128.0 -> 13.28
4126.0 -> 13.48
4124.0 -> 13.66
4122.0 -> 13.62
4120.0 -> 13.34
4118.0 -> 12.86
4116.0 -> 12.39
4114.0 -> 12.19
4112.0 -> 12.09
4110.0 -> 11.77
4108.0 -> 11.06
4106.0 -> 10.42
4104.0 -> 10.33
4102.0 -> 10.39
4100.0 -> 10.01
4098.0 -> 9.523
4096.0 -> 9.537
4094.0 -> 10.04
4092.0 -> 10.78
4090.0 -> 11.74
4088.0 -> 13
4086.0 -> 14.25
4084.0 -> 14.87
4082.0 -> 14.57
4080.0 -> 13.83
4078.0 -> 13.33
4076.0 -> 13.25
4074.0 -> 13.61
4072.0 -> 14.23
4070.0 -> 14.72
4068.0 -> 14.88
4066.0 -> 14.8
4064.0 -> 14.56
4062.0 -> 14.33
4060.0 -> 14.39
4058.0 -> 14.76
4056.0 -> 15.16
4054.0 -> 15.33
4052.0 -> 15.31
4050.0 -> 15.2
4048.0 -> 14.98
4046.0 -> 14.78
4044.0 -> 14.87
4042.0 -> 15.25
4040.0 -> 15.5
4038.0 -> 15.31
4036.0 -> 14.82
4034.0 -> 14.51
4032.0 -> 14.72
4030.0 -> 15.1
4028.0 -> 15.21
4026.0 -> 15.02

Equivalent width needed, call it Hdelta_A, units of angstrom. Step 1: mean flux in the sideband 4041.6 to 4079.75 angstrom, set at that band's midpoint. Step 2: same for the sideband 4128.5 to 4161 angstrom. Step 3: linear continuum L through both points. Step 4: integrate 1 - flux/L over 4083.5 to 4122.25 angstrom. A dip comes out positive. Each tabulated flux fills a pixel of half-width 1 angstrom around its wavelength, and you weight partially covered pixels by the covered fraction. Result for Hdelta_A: 7.8 angstrom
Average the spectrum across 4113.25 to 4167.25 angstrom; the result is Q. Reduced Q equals 14.1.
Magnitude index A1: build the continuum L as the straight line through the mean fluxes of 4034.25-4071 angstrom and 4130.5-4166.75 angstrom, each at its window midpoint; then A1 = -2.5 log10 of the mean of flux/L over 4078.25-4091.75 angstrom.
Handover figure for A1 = 0.10 mag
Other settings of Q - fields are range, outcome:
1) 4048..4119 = 13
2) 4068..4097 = 13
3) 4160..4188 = 14.3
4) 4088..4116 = 10.9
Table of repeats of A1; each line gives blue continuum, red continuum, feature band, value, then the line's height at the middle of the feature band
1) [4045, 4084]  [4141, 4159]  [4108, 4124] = 0.17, 14.7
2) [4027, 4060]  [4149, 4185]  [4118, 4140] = 0.07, 14.6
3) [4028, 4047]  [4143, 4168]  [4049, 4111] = 0.14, 14.8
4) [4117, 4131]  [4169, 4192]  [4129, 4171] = -0.03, 14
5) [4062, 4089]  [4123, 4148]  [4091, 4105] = 0.37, 14.1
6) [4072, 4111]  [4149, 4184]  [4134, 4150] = -0.08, 13.7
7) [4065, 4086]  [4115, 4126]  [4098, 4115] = 0.23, 13.5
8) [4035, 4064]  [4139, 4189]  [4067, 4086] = 0.05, 14.9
